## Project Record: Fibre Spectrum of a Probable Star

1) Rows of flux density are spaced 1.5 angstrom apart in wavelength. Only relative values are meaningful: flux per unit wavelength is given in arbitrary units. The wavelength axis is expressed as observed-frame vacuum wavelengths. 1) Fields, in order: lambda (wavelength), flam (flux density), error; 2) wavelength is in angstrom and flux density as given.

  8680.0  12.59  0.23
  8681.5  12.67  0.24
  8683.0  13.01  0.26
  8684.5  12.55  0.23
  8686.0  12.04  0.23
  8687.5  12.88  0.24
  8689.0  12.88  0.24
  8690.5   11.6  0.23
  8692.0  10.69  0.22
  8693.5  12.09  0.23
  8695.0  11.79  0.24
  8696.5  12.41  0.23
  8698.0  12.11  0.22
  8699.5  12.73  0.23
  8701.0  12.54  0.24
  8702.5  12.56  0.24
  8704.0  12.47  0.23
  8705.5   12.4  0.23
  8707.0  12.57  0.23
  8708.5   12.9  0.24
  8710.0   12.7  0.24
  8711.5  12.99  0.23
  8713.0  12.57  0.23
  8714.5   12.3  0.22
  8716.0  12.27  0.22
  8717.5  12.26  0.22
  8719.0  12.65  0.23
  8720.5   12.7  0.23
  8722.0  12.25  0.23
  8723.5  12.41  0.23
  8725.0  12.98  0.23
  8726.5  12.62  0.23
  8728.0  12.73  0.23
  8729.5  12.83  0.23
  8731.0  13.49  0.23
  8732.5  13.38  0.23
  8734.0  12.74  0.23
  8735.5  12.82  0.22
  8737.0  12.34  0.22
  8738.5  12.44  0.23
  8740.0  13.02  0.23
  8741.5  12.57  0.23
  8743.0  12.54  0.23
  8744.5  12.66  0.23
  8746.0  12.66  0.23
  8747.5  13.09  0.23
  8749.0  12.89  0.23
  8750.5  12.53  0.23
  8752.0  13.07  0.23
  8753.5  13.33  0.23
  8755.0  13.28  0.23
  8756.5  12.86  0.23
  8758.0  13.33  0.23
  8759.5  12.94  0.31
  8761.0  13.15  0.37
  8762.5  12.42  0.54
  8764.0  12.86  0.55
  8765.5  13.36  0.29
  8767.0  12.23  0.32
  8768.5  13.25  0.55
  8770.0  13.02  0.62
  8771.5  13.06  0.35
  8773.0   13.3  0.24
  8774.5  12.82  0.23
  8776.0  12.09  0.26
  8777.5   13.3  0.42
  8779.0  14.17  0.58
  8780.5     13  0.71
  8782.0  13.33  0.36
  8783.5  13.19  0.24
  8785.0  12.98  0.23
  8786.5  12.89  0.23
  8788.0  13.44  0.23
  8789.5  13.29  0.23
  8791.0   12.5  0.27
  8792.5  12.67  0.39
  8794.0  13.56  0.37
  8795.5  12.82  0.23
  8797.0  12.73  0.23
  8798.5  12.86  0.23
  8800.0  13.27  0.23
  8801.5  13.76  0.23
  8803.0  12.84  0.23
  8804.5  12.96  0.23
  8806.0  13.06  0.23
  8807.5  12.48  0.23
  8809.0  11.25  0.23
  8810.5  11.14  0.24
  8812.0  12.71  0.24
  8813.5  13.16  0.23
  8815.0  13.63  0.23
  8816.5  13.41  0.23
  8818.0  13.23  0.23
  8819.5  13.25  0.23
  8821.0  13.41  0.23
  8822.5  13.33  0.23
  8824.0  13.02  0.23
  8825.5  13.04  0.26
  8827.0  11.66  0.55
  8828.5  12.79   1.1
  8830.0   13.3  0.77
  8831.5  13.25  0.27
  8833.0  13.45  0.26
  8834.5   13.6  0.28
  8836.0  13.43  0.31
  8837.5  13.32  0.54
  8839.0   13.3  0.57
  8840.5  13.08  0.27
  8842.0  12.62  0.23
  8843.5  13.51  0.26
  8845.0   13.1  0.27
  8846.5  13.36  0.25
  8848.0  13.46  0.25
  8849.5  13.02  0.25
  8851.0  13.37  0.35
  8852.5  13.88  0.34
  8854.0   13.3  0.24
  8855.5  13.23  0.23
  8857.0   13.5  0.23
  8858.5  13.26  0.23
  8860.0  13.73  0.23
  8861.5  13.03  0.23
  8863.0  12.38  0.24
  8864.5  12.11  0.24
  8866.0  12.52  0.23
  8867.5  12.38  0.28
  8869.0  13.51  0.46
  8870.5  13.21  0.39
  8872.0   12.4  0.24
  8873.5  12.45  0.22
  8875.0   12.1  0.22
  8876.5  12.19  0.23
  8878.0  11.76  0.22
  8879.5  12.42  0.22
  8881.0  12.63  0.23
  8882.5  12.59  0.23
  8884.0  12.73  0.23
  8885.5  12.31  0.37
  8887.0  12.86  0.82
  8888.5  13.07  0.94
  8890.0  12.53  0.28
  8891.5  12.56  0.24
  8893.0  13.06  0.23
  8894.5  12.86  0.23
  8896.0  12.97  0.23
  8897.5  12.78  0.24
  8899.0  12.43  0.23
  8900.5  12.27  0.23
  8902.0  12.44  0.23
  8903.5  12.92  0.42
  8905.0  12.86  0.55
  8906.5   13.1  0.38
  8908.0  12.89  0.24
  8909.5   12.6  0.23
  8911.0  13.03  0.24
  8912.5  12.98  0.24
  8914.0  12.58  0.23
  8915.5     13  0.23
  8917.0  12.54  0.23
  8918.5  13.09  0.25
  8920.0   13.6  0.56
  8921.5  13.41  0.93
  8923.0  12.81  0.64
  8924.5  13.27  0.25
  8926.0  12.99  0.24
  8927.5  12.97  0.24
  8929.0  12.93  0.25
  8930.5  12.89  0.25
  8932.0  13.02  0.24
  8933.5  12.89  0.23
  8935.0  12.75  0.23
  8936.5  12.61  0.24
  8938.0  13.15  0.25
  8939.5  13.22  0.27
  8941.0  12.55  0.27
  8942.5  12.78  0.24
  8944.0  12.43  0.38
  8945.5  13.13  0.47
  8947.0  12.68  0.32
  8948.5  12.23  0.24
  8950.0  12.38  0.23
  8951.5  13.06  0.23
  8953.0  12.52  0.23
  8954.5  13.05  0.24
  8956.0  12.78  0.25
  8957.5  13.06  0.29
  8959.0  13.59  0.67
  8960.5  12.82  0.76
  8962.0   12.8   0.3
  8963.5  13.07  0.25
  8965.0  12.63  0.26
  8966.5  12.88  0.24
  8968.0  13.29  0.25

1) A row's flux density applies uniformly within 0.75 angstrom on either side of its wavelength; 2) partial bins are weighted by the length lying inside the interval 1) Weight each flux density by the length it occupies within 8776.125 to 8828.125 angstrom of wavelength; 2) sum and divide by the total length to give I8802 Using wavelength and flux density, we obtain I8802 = 13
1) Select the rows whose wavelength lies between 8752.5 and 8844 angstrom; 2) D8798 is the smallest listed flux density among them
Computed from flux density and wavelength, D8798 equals 11.14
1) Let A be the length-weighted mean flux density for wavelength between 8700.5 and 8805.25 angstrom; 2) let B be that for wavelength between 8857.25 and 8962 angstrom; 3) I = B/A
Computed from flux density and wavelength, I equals 0.99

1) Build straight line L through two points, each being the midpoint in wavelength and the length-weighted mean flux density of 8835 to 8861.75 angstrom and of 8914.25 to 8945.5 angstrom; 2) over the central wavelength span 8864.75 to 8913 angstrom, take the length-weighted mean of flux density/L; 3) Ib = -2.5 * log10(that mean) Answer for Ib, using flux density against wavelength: 0.04 mag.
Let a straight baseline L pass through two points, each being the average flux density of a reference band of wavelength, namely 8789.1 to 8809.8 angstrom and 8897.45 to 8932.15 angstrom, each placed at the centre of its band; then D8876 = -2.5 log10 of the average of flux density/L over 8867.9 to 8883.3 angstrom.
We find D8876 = 0.03 mag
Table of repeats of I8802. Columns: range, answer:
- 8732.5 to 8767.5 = 12.8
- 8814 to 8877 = 13.1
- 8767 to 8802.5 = 13.1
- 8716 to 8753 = 12.7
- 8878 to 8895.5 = 12.7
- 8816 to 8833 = 13.1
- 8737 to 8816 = 12.9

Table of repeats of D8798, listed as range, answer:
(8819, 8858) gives 11.66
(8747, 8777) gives 12.09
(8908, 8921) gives 12.54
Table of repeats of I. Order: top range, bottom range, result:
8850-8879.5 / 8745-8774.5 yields 0.99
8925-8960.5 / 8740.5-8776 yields 1.00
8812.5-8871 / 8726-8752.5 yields 1.03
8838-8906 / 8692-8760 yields 1.01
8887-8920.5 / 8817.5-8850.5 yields 0.97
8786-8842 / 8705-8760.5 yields 1.02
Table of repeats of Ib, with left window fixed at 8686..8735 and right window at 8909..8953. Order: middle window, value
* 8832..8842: -0.05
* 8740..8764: -0.03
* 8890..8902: 0.01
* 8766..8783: -0.04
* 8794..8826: -0.02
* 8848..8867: -0.03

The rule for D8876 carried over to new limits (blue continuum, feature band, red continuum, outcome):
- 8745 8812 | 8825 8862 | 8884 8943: -0.03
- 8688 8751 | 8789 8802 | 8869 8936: -0.03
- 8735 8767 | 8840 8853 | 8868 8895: -0.05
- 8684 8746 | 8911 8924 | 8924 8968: -0.02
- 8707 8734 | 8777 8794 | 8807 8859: -0.02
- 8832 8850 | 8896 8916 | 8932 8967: 0.02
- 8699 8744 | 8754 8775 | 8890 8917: -0.03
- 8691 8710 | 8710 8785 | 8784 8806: -0.02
